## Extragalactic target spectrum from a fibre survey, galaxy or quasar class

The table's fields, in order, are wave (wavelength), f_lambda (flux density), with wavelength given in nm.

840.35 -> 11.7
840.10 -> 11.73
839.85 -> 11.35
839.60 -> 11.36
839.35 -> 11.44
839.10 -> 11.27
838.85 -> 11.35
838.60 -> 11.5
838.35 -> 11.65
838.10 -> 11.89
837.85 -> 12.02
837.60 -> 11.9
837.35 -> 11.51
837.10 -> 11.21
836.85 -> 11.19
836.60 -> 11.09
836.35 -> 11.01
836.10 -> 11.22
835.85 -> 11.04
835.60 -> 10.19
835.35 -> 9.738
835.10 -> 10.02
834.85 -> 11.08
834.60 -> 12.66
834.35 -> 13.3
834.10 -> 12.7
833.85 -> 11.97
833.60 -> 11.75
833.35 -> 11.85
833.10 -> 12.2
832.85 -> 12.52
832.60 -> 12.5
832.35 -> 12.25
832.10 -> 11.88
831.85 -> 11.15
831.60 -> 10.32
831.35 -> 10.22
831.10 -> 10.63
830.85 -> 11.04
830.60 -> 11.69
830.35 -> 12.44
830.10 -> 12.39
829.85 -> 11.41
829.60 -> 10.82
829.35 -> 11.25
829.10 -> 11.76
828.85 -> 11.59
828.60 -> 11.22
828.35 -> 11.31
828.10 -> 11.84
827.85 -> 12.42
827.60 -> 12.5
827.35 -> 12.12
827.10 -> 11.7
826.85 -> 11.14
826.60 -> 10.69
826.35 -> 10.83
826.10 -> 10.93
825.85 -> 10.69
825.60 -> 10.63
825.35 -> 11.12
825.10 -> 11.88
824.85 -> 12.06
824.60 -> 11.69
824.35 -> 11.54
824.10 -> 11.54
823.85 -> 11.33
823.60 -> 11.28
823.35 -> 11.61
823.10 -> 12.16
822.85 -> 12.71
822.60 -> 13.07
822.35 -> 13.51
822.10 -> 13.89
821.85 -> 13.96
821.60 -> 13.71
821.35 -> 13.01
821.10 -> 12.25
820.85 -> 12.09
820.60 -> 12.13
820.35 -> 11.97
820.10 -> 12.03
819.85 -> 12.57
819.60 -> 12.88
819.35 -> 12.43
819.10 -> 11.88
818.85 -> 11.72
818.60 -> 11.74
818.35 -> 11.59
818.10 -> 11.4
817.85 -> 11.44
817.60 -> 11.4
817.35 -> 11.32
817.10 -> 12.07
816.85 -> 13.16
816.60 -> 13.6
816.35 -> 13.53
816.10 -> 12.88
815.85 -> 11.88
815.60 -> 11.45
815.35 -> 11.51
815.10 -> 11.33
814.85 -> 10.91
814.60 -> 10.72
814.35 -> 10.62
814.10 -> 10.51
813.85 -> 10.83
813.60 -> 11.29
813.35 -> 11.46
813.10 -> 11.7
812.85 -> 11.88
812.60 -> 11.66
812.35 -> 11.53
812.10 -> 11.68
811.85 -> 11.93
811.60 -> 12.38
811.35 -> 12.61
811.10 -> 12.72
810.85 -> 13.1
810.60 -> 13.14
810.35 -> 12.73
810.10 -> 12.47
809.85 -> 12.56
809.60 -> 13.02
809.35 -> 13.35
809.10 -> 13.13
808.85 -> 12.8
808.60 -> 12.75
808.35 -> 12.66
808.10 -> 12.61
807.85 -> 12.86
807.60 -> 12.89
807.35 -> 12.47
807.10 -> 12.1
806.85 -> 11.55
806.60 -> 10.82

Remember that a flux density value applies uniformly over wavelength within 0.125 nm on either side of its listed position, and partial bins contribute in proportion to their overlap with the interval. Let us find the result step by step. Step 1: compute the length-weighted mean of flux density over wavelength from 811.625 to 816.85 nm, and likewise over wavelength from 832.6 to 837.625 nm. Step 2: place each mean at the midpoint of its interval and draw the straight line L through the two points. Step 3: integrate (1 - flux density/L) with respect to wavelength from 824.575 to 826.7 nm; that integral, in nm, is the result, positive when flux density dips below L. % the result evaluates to 0.083 nm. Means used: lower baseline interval 11.7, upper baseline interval 11.5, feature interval 11.2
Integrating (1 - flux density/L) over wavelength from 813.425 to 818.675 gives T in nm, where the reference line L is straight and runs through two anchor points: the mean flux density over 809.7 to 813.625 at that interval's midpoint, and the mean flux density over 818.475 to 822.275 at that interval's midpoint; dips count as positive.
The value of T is 0.303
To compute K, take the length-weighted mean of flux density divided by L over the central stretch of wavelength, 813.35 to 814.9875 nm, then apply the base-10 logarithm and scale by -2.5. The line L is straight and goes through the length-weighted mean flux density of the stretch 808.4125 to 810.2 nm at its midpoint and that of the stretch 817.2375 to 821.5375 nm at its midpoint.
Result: 0.148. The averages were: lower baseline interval 12.9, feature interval 10.9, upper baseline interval 12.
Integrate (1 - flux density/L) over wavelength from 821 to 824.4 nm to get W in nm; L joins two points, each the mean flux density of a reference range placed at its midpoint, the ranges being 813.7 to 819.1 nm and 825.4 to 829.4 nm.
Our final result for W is -0.30 nm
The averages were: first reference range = 11.7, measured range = 12.6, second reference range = 11.4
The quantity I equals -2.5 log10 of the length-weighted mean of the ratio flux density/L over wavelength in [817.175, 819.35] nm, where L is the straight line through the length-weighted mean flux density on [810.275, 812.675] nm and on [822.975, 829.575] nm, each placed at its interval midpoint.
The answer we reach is 0.030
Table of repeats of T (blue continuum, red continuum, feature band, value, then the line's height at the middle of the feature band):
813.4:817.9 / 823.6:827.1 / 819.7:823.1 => -0.411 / 11.4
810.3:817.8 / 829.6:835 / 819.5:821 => -0.051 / 11.9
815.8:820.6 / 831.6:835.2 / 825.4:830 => 0.249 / 12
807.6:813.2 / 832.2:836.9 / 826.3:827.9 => 0.034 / 11.9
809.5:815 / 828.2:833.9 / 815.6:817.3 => -0.126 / 11.8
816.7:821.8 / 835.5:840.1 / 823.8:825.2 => 0.030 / 11.9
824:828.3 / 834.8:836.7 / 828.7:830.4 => -0.066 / 11.2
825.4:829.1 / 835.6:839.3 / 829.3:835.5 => -0.108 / 11.4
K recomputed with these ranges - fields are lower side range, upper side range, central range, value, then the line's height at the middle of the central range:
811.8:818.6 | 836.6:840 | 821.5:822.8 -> -0.17 mag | 11.6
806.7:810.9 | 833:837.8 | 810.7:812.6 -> 0.03 mag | 12.6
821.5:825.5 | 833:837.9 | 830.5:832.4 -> 0.06 mag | 11.7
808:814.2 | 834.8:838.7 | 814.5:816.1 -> 0.06 mag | 12.1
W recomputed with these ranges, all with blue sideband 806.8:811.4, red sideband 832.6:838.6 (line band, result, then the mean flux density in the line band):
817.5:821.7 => 0.05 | 12.1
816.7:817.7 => 0.03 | 12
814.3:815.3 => 0.12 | 11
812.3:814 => 0.15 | 11.5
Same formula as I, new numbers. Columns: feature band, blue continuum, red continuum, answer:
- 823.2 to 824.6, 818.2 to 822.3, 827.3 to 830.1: 0.06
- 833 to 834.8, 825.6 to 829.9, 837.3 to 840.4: -0.07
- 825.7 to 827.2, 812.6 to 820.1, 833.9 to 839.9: 0.06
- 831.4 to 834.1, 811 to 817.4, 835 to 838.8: -0.05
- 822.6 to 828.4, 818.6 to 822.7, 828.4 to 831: 0.04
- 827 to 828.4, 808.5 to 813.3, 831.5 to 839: -0.02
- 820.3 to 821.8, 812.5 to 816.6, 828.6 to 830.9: -0.09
